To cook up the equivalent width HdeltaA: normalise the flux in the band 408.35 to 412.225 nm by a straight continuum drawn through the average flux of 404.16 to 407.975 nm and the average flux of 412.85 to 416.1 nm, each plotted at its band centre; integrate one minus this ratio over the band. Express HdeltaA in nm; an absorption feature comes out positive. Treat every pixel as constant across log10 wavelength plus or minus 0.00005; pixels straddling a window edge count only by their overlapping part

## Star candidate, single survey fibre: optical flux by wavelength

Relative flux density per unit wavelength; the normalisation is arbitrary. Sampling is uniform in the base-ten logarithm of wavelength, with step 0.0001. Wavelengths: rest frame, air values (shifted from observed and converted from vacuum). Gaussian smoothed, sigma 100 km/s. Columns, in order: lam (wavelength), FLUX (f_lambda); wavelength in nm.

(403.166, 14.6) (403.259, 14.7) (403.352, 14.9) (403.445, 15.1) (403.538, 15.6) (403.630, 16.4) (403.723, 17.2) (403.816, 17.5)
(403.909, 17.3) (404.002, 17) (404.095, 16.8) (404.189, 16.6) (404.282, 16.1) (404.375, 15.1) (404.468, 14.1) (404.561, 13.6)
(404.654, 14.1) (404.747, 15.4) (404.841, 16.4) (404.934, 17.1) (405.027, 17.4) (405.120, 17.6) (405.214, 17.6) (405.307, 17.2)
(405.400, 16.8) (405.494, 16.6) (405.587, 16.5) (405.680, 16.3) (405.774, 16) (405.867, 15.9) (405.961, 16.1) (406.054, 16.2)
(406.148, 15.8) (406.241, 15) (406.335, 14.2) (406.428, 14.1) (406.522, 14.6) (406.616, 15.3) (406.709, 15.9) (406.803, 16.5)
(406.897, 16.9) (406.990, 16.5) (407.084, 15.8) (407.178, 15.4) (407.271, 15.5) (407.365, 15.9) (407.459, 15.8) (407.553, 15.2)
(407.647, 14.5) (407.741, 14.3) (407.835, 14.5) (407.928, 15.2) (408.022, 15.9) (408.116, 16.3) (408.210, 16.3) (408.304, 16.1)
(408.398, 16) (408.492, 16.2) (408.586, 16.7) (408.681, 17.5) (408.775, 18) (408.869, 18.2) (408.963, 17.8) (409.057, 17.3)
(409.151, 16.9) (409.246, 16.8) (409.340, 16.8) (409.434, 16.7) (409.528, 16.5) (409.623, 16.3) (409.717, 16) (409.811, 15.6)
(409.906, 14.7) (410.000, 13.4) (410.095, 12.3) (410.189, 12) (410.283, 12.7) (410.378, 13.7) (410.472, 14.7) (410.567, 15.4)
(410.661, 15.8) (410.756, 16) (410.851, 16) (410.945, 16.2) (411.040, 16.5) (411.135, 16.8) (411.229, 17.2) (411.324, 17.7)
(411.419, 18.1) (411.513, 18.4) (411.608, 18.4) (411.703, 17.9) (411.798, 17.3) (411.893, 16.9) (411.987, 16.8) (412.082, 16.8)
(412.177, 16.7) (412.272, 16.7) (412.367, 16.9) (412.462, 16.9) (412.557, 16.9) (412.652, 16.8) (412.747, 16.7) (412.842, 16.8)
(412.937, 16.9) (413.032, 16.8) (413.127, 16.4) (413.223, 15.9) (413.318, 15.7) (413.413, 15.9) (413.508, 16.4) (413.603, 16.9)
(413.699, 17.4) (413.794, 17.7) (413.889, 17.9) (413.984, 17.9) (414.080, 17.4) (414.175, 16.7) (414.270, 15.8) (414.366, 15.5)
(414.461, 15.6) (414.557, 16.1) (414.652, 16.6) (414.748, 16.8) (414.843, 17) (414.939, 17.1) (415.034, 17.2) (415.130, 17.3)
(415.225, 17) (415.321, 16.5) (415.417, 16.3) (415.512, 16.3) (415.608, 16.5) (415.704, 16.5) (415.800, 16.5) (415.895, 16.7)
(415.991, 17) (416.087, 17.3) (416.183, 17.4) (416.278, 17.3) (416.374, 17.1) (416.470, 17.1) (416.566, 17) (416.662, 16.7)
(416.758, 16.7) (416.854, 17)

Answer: -0.02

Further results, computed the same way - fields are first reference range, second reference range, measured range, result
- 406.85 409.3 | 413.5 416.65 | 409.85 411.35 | 0.129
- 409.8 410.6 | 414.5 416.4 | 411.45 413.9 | -0.289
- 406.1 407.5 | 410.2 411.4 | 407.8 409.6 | -0.118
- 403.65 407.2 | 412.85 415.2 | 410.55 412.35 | -0.047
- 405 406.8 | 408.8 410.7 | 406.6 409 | -0.047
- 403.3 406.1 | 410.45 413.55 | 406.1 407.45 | 0.068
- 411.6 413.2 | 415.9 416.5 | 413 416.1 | 0.069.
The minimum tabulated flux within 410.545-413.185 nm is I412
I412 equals 15.4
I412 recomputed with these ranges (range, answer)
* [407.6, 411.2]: 12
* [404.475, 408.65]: 13.6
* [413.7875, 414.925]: 15.5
